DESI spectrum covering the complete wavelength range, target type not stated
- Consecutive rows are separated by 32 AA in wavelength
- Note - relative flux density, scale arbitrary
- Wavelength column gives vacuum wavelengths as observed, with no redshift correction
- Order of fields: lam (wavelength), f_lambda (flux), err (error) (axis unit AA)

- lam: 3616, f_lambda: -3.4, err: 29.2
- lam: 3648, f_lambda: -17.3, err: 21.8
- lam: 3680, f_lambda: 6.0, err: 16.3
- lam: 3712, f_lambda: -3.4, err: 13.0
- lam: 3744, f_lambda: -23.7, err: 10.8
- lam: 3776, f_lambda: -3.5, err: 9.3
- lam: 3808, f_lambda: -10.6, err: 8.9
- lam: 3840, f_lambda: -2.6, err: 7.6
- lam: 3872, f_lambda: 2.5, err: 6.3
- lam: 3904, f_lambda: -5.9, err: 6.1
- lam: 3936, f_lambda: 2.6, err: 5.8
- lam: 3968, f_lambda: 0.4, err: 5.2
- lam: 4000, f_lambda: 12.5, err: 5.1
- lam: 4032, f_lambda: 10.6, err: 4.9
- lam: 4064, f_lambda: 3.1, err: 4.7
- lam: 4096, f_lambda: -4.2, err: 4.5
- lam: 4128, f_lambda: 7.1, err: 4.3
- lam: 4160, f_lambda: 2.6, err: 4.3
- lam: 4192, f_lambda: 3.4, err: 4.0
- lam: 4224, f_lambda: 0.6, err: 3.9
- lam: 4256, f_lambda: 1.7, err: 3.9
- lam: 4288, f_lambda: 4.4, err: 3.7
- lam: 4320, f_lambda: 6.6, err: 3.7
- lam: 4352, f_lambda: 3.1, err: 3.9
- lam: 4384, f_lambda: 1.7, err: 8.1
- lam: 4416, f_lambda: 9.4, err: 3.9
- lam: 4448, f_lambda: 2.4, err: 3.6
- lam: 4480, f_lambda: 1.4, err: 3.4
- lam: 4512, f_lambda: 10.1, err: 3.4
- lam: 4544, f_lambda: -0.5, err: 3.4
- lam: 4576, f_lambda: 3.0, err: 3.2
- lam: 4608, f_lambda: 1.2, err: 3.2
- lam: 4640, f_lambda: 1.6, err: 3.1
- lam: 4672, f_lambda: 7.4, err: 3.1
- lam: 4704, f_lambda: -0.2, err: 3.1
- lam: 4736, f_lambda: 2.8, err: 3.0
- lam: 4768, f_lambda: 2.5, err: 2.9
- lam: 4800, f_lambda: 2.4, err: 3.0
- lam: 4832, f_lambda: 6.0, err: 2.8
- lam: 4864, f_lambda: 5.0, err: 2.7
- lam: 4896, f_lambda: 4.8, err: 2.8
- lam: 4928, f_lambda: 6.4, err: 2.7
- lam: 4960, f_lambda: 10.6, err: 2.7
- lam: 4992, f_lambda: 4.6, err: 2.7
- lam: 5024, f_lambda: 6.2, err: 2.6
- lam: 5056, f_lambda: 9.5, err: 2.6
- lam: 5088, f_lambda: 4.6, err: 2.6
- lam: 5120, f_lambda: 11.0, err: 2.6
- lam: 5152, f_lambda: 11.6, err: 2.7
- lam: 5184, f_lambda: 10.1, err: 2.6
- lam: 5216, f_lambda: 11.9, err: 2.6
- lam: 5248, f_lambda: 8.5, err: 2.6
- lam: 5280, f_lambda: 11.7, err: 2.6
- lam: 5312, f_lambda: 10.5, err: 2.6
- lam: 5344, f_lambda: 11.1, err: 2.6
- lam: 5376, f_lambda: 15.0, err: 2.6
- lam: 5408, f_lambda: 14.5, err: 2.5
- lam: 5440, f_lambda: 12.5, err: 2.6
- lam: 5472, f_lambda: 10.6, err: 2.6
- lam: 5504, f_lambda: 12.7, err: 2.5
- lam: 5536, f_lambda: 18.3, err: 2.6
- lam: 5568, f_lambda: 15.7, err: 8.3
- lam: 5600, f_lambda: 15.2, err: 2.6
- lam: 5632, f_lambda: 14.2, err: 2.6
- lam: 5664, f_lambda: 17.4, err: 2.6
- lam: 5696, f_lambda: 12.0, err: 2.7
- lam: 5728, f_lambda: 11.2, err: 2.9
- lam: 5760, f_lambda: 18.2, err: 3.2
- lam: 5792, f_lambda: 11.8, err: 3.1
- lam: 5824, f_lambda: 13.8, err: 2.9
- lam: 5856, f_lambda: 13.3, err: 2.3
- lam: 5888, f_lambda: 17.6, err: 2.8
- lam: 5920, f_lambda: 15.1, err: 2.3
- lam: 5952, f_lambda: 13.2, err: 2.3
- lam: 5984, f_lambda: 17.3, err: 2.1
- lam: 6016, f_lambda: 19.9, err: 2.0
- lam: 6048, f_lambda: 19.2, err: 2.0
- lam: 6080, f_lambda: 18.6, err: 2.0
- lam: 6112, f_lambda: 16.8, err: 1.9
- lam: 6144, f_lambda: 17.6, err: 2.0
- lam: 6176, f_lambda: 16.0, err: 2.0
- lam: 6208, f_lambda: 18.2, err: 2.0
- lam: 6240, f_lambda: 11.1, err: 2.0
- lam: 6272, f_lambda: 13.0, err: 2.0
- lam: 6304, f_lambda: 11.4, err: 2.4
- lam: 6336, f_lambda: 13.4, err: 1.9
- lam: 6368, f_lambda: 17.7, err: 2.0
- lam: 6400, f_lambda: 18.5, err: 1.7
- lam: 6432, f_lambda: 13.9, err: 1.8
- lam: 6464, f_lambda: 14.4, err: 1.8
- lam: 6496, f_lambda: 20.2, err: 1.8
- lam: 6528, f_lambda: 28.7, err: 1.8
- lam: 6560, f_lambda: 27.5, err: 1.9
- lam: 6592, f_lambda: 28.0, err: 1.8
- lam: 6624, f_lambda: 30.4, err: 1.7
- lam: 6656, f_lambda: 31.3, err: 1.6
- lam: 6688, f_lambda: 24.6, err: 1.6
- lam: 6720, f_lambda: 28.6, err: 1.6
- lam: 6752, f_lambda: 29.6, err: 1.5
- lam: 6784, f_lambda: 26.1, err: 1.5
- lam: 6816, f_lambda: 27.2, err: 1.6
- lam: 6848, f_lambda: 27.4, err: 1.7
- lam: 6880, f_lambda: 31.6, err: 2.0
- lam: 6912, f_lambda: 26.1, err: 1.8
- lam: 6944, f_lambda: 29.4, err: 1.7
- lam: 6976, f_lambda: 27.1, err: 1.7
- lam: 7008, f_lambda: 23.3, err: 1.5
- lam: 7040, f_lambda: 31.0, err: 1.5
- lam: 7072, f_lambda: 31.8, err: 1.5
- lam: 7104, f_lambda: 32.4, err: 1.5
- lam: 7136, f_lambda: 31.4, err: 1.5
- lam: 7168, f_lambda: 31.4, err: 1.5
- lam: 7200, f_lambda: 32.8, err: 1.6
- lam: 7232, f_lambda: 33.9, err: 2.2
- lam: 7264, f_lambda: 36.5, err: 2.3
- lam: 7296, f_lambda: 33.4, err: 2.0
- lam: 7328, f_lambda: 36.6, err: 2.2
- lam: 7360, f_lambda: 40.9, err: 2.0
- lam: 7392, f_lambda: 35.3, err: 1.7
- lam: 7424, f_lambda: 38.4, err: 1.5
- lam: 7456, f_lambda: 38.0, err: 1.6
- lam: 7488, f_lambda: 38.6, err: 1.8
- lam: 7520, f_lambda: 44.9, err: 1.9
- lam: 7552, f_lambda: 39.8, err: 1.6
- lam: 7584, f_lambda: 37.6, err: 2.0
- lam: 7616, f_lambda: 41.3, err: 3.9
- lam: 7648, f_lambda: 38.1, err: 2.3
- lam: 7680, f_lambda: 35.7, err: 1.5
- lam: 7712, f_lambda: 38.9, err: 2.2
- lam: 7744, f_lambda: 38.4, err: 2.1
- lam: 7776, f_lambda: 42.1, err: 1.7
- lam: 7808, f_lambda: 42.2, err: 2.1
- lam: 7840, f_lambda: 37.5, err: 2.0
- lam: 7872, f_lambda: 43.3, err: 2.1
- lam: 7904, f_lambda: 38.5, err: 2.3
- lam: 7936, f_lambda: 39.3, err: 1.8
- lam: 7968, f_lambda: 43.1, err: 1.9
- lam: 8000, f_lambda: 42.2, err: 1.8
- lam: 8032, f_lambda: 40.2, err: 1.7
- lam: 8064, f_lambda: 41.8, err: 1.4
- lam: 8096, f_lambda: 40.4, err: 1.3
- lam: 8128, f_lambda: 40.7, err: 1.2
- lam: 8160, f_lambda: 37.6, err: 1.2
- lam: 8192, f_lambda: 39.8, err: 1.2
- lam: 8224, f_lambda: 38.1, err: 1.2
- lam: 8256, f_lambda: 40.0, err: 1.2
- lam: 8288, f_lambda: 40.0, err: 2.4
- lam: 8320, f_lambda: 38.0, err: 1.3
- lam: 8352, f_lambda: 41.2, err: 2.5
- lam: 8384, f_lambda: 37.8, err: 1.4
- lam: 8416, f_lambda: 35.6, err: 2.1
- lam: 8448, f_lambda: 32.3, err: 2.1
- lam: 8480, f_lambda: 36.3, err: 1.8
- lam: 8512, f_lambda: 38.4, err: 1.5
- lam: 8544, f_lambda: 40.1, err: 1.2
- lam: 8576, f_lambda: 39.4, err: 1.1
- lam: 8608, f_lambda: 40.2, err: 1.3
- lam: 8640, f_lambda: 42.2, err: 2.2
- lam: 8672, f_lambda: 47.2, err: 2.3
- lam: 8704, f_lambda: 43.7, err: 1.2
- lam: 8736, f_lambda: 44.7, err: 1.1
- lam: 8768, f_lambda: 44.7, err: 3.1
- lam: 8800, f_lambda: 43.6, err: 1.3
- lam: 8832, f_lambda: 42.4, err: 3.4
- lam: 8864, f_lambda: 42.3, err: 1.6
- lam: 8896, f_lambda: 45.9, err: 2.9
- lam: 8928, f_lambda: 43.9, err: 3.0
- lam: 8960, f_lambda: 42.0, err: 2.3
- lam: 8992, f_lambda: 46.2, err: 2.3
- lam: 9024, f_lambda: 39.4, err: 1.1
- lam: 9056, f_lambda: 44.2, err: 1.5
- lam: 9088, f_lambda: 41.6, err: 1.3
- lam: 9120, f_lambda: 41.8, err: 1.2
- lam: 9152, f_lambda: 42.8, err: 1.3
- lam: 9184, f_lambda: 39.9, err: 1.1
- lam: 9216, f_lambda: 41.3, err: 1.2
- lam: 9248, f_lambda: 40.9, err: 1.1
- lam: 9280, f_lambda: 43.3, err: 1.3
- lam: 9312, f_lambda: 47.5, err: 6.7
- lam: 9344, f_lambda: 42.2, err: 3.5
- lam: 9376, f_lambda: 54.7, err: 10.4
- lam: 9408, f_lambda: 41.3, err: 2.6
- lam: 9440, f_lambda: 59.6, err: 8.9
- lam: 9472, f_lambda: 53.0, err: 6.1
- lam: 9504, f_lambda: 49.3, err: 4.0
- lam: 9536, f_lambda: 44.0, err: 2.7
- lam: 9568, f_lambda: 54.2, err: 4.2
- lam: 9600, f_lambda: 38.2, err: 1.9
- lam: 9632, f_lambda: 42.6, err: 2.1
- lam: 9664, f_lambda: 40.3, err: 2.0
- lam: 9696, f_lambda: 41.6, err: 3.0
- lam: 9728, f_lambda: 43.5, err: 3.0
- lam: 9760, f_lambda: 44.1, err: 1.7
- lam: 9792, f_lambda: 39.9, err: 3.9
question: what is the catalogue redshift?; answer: 0.63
